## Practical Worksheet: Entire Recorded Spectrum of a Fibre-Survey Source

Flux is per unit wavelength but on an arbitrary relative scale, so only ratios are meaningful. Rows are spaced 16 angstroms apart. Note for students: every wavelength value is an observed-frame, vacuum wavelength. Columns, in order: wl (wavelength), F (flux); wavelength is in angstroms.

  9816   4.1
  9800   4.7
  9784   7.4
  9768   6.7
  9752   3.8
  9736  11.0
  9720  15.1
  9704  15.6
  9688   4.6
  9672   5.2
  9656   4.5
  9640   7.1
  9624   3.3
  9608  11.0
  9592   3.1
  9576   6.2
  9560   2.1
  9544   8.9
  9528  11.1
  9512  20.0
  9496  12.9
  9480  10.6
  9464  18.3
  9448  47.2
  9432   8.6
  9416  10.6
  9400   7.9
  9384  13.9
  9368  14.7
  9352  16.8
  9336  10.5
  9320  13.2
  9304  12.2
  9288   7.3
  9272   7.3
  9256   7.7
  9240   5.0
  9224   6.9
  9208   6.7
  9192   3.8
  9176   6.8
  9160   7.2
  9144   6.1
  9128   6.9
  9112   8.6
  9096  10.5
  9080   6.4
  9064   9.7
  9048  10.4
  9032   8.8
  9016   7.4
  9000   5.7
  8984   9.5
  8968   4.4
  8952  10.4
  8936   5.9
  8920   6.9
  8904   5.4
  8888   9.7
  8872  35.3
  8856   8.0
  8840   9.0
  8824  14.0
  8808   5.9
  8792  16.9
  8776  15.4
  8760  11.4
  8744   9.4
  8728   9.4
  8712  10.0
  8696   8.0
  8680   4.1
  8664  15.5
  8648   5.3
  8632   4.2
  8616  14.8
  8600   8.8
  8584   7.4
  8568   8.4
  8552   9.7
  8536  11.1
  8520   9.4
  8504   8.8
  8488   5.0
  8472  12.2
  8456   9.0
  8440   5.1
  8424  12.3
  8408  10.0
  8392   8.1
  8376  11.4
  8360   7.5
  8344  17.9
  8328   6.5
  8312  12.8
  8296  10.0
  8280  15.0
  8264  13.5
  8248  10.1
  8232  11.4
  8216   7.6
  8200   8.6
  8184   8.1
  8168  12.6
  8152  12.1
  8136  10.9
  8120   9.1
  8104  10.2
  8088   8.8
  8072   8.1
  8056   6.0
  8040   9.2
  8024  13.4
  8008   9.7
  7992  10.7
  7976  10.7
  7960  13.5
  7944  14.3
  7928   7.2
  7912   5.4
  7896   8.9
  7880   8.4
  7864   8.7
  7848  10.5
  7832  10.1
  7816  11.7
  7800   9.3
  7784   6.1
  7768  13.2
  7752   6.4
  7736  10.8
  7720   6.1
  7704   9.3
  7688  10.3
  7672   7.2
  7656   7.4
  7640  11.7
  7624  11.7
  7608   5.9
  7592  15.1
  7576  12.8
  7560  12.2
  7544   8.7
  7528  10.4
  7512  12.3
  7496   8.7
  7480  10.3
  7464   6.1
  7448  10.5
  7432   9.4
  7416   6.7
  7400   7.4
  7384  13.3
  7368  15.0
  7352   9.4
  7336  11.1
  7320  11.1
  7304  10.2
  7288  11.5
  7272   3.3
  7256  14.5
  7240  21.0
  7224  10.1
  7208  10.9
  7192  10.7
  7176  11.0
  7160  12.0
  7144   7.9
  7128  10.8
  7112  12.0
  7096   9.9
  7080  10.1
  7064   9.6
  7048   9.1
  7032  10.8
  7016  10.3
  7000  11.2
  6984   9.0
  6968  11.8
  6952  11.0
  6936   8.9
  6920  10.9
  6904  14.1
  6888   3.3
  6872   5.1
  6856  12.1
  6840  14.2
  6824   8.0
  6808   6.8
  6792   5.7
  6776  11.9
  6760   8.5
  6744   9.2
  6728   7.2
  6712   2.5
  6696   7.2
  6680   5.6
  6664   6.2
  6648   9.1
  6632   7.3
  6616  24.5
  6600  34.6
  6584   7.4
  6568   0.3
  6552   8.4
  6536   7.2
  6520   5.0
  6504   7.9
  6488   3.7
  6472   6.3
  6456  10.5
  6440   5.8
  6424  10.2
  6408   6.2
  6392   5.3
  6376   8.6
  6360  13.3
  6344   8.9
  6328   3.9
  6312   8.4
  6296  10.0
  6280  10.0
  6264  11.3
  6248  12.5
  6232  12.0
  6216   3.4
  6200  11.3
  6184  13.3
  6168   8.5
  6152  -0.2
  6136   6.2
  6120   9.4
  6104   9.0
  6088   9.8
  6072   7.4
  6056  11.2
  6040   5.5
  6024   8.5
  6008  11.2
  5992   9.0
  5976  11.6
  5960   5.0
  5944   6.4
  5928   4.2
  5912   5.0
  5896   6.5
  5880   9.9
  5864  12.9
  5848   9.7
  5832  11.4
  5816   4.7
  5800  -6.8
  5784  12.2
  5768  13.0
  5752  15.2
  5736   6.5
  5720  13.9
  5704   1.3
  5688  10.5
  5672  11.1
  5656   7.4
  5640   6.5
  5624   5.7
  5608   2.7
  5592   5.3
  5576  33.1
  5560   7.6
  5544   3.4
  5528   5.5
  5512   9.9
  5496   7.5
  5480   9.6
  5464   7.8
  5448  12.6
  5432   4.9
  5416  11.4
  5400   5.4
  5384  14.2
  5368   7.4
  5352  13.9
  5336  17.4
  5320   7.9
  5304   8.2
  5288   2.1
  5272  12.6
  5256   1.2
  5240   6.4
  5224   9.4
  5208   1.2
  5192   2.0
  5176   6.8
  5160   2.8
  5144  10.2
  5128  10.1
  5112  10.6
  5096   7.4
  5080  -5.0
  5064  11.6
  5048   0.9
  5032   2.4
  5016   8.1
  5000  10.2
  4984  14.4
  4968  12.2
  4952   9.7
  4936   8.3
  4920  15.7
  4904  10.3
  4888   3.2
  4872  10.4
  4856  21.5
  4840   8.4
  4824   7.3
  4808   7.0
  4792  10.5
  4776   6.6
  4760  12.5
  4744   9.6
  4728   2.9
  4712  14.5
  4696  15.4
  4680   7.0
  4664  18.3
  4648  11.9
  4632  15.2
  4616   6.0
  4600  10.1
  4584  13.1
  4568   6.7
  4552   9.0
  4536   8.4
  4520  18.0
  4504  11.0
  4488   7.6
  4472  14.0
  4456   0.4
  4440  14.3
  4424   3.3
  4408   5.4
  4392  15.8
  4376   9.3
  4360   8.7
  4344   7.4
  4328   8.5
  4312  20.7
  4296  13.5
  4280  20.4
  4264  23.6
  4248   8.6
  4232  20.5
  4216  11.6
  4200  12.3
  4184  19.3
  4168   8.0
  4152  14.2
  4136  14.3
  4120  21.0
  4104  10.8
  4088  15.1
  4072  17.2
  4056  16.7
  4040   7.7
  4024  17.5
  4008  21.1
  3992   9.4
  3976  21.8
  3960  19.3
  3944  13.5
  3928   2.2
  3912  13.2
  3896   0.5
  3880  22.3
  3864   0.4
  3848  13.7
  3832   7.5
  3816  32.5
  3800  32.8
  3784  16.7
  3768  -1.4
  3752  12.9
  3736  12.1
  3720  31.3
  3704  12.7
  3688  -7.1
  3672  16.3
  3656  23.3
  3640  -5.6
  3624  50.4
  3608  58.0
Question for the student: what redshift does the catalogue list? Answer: 0.77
